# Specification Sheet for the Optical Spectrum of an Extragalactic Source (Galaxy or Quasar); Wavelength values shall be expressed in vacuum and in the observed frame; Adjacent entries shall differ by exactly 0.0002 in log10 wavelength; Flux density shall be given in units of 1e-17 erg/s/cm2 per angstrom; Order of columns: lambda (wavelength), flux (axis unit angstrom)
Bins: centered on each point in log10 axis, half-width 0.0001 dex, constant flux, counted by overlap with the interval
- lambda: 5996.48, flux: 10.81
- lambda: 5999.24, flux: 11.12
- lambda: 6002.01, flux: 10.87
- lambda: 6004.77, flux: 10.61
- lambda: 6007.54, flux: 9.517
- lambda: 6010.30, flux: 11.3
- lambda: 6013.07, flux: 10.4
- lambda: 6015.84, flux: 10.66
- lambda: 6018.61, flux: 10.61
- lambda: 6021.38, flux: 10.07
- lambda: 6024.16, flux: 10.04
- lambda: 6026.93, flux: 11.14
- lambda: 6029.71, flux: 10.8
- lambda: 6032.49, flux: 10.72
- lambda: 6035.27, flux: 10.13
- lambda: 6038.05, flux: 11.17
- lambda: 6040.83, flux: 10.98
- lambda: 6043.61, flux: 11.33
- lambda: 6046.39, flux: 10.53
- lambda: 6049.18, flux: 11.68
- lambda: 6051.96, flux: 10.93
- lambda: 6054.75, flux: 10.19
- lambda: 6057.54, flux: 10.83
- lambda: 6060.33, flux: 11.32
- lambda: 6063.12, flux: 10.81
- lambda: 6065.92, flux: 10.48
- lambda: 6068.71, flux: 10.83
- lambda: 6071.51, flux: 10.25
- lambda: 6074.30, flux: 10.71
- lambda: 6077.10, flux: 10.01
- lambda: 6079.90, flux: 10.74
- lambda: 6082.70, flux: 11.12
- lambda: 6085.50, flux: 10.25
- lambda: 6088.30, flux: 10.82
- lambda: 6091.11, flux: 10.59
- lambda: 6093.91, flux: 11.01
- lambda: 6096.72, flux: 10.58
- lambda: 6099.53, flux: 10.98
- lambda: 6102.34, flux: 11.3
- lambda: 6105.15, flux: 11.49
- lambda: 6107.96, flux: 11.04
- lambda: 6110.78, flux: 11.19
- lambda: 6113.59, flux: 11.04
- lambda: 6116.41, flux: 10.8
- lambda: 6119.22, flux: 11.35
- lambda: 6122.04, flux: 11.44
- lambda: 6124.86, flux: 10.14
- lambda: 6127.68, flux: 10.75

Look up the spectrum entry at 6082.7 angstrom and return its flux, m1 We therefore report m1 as 11.12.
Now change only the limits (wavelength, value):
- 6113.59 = 11.04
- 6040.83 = 10.98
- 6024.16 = 10.04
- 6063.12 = 10.81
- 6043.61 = 11.33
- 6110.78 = 11.19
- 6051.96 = 10.93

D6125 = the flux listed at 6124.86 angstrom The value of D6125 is 10.14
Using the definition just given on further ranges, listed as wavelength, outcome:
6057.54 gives 10.83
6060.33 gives 11.32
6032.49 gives 10.72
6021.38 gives 10.07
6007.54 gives 9.517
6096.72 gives 10.58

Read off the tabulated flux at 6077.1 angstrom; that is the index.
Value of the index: 10.01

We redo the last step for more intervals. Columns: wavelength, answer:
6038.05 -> 11.17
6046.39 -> 10.53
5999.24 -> 11.12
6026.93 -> 11.14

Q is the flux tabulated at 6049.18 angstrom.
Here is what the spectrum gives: 11.68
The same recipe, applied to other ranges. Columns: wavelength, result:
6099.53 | 10.98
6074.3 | 10.71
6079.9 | 10.74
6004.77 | 10.61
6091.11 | 10.59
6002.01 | 10.87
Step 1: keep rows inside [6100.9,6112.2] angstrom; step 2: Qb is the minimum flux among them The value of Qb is 11.04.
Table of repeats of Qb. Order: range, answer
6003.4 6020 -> 9.517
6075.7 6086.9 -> 10.01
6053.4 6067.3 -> 10.19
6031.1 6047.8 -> 10.13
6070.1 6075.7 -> 10.25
